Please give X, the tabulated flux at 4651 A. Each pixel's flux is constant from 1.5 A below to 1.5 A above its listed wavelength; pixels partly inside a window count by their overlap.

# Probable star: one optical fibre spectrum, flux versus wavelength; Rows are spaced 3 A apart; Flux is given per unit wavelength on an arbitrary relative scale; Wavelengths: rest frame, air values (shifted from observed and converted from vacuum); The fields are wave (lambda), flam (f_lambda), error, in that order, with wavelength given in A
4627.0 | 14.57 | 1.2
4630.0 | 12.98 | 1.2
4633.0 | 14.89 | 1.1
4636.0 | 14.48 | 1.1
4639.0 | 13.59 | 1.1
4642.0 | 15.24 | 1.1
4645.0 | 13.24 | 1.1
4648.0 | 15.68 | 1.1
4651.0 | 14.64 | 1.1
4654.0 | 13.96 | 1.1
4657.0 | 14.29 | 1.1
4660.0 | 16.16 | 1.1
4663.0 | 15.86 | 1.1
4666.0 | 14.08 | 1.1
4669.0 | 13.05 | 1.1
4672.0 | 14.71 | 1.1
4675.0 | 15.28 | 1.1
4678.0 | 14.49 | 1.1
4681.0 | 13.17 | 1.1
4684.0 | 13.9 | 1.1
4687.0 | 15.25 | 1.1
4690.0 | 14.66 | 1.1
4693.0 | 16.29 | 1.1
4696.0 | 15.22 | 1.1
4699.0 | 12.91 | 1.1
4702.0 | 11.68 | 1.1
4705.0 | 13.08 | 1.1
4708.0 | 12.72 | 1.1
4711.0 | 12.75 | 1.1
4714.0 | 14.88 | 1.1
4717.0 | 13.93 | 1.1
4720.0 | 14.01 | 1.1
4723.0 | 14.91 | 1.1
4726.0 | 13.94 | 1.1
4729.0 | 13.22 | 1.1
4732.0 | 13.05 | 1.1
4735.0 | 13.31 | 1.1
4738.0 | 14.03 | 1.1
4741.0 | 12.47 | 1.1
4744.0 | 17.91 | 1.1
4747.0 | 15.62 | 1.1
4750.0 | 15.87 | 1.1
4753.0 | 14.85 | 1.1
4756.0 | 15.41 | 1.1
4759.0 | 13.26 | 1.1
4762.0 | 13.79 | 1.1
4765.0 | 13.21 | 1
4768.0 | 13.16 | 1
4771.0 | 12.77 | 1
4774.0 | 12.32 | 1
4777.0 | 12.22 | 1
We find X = 14.64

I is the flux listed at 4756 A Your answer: 15.41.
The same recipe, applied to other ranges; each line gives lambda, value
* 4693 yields 16.29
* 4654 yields 13.96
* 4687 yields 15.25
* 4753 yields 14.85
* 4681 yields 13.17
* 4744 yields 17.91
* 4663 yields 15.86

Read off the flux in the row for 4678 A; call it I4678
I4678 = 14.49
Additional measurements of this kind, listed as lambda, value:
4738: 14.03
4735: 13.31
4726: 13.94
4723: 14.91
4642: 15.24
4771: 12.77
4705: 13.08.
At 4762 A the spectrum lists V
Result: 13.79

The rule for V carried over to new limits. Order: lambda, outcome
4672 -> 14.71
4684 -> 13.9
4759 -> 13.26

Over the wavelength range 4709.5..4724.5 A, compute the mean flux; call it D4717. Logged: 14.1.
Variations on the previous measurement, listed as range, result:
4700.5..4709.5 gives 12.5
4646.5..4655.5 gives 14.8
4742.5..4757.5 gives 15.9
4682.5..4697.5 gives 15.1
